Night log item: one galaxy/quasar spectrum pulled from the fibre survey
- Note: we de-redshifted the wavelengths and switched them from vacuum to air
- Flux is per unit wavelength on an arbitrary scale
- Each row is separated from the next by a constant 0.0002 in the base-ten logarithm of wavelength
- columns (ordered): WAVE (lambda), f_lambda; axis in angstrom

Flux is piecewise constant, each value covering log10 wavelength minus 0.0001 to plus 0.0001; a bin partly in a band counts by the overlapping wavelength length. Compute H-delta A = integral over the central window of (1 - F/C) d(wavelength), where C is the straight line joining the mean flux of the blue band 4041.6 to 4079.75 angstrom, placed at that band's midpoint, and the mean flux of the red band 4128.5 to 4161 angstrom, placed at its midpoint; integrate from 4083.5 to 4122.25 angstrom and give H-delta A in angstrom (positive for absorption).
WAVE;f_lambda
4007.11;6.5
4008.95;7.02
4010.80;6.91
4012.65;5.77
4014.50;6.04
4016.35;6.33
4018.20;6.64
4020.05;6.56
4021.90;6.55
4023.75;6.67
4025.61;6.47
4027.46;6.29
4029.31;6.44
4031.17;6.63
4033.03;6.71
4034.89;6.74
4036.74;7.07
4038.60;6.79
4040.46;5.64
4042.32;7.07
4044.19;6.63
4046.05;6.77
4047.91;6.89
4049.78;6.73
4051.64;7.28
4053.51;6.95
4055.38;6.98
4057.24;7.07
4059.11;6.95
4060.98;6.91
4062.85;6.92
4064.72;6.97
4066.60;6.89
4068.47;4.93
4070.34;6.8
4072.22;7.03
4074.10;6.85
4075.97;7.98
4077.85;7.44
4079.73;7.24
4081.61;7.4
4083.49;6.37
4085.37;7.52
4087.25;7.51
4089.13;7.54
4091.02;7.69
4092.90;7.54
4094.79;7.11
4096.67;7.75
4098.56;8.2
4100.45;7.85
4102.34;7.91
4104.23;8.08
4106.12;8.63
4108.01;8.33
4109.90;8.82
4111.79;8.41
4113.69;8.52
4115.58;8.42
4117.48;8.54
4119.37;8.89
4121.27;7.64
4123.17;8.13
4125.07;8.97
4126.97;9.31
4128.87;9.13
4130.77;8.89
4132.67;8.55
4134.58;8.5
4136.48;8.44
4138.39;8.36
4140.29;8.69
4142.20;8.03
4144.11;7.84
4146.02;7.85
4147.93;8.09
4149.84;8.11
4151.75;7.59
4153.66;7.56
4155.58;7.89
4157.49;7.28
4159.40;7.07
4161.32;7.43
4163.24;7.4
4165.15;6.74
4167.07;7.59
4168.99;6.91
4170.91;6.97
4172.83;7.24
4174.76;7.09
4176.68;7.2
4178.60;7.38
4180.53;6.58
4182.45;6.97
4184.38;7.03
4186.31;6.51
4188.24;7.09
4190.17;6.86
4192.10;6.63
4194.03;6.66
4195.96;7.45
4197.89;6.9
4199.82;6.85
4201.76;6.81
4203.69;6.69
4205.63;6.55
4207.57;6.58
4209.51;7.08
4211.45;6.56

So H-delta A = -2.6 angstrom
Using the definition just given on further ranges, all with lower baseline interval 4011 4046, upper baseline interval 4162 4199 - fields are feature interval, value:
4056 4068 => -0.4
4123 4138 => -4.2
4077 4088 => -0.9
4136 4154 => -3.0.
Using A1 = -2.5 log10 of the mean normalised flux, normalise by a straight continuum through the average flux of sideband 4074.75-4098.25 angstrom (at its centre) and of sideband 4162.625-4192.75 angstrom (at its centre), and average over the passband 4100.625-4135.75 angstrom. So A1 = -0.17 mag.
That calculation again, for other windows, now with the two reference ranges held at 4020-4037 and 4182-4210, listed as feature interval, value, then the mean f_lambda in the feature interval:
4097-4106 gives -0.198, 8.04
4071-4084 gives -0.083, 7.2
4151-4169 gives -0.089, 7.37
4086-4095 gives -0.126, 7.51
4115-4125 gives -0.238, 8.38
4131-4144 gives -0.239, 8.41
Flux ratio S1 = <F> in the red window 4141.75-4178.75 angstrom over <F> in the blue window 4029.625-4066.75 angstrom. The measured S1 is 1.09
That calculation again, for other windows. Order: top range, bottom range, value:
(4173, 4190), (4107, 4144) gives 0.82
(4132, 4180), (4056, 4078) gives 1.11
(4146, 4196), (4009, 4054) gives 1.09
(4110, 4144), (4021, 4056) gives 1.28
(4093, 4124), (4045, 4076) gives 1.20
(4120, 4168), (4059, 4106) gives 1.10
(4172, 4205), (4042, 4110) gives 0.95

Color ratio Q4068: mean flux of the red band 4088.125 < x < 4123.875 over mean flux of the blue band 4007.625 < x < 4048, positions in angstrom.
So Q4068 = 1.2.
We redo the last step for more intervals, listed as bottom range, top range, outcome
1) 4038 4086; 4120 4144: 1.24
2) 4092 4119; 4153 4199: 0.87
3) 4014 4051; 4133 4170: 1.18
